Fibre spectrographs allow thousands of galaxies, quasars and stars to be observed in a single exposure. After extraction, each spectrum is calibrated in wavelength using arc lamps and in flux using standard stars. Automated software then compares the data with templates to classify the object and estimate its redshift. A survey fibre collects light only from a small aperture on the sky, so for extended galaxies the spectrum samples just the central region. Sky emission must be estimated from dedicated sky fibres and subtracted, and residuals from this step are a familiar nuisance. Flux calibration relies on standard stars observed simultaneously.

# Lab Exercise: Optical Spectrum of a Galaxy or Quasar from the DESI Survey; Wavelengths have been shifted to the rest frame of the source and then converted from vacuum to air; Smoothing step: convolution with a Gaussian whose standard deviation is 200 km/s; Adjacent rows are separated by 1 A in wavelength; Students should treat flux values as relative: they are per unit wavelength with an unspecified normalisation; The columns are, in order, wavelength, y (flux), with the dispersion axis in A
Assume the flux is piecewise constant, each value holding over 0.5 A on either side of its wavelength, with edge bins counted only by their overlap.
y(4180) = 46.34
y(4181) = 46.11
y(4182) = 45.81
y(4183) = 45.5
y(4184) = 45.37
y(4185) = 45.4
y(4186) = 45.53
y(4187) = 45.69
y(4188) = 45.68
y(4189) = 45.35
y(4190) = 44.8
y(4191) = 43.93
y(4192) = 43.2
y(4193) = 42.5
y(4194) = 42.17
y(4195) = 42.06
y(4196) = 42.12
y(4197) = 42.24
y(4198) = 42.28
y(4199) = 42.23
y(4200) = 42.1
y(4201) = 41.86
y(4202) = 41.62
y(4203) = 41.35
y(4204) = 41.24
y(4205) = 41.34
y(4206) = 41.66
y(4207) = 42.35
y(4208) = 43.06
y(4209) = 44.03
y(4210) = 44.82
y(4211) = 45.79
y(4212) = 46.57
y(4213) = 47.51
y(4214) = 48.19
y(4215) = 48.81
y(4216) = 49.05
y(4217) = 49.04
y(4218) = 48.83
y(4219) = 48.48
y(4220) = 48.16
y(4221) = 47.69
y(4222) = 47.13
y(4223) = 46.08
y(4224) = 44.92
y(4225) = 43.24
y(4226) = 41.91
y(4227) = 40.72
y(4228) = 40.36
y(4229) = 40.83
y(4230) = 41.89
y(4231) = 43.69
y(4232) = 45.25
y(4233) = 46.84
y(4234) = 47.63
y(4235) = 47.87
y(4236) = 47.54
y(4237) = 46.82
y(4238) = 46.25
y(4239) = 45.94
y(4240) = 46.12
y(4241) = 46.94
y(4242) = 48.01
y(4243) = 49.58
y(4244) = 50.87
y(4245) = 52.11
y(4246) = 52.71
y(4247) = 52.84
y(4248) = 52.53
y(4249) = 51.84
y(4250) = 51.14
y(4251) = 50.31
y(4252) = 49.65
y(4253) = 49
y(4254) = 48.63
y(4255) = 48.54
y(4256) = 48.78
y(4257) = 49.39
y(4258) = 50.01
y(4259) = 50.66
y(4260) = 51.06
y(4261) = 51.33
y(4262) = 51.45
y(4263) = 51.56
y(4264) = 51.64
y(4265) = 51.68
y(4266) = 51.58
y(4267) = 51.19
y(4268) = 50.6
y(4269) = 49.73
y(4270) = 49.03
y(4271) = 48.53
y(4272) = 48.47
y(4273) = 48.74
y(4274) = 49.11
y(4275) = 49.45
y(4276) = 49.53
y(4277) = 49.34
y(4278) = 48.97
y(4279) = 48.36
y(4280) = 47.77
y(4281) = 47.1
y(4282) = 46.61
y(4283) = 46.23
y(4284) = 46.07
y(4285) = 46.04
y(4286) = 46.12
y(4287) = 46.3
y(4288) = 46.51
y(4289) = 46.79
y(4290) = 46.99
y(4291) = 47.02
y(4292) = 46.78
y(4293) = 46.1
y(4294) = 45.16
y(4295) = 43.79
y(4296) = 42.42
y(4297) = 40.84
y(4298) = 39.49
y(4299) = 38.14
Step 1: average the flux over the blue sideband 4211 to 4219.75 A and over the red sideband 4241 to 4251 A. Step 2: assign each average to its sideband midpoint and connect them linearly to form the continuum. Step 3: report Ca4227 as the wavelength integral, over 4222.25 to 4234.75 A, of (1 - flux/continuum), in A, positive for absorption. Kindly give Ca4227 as 1.4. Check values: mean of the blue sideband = 48.2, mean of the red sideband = 51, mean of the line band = 43.8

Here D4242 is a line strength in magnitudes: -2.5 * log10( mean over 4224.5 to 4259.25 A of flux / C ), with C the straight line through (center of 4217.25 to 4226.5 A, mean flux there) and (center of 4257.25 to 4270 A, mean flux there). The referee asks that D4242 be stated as 0.02 mag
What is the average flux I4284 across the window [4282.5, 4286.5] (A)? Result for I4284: 46.1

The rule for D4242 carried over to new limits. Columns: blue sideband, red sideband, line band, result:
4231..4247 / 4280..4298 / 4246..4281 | -0.072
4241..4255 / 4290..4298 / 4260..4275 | -0.053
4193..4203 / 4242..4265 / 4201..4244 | 0.011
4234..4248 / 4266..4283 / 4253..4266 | -0.033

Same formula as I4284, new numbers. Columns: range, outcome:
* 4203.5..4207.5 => 41.6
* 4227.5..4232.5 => 42.4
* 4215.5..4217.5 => 49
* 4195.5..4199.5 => 42.2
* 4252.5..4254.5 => 48.8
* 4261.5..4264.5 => 51.6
